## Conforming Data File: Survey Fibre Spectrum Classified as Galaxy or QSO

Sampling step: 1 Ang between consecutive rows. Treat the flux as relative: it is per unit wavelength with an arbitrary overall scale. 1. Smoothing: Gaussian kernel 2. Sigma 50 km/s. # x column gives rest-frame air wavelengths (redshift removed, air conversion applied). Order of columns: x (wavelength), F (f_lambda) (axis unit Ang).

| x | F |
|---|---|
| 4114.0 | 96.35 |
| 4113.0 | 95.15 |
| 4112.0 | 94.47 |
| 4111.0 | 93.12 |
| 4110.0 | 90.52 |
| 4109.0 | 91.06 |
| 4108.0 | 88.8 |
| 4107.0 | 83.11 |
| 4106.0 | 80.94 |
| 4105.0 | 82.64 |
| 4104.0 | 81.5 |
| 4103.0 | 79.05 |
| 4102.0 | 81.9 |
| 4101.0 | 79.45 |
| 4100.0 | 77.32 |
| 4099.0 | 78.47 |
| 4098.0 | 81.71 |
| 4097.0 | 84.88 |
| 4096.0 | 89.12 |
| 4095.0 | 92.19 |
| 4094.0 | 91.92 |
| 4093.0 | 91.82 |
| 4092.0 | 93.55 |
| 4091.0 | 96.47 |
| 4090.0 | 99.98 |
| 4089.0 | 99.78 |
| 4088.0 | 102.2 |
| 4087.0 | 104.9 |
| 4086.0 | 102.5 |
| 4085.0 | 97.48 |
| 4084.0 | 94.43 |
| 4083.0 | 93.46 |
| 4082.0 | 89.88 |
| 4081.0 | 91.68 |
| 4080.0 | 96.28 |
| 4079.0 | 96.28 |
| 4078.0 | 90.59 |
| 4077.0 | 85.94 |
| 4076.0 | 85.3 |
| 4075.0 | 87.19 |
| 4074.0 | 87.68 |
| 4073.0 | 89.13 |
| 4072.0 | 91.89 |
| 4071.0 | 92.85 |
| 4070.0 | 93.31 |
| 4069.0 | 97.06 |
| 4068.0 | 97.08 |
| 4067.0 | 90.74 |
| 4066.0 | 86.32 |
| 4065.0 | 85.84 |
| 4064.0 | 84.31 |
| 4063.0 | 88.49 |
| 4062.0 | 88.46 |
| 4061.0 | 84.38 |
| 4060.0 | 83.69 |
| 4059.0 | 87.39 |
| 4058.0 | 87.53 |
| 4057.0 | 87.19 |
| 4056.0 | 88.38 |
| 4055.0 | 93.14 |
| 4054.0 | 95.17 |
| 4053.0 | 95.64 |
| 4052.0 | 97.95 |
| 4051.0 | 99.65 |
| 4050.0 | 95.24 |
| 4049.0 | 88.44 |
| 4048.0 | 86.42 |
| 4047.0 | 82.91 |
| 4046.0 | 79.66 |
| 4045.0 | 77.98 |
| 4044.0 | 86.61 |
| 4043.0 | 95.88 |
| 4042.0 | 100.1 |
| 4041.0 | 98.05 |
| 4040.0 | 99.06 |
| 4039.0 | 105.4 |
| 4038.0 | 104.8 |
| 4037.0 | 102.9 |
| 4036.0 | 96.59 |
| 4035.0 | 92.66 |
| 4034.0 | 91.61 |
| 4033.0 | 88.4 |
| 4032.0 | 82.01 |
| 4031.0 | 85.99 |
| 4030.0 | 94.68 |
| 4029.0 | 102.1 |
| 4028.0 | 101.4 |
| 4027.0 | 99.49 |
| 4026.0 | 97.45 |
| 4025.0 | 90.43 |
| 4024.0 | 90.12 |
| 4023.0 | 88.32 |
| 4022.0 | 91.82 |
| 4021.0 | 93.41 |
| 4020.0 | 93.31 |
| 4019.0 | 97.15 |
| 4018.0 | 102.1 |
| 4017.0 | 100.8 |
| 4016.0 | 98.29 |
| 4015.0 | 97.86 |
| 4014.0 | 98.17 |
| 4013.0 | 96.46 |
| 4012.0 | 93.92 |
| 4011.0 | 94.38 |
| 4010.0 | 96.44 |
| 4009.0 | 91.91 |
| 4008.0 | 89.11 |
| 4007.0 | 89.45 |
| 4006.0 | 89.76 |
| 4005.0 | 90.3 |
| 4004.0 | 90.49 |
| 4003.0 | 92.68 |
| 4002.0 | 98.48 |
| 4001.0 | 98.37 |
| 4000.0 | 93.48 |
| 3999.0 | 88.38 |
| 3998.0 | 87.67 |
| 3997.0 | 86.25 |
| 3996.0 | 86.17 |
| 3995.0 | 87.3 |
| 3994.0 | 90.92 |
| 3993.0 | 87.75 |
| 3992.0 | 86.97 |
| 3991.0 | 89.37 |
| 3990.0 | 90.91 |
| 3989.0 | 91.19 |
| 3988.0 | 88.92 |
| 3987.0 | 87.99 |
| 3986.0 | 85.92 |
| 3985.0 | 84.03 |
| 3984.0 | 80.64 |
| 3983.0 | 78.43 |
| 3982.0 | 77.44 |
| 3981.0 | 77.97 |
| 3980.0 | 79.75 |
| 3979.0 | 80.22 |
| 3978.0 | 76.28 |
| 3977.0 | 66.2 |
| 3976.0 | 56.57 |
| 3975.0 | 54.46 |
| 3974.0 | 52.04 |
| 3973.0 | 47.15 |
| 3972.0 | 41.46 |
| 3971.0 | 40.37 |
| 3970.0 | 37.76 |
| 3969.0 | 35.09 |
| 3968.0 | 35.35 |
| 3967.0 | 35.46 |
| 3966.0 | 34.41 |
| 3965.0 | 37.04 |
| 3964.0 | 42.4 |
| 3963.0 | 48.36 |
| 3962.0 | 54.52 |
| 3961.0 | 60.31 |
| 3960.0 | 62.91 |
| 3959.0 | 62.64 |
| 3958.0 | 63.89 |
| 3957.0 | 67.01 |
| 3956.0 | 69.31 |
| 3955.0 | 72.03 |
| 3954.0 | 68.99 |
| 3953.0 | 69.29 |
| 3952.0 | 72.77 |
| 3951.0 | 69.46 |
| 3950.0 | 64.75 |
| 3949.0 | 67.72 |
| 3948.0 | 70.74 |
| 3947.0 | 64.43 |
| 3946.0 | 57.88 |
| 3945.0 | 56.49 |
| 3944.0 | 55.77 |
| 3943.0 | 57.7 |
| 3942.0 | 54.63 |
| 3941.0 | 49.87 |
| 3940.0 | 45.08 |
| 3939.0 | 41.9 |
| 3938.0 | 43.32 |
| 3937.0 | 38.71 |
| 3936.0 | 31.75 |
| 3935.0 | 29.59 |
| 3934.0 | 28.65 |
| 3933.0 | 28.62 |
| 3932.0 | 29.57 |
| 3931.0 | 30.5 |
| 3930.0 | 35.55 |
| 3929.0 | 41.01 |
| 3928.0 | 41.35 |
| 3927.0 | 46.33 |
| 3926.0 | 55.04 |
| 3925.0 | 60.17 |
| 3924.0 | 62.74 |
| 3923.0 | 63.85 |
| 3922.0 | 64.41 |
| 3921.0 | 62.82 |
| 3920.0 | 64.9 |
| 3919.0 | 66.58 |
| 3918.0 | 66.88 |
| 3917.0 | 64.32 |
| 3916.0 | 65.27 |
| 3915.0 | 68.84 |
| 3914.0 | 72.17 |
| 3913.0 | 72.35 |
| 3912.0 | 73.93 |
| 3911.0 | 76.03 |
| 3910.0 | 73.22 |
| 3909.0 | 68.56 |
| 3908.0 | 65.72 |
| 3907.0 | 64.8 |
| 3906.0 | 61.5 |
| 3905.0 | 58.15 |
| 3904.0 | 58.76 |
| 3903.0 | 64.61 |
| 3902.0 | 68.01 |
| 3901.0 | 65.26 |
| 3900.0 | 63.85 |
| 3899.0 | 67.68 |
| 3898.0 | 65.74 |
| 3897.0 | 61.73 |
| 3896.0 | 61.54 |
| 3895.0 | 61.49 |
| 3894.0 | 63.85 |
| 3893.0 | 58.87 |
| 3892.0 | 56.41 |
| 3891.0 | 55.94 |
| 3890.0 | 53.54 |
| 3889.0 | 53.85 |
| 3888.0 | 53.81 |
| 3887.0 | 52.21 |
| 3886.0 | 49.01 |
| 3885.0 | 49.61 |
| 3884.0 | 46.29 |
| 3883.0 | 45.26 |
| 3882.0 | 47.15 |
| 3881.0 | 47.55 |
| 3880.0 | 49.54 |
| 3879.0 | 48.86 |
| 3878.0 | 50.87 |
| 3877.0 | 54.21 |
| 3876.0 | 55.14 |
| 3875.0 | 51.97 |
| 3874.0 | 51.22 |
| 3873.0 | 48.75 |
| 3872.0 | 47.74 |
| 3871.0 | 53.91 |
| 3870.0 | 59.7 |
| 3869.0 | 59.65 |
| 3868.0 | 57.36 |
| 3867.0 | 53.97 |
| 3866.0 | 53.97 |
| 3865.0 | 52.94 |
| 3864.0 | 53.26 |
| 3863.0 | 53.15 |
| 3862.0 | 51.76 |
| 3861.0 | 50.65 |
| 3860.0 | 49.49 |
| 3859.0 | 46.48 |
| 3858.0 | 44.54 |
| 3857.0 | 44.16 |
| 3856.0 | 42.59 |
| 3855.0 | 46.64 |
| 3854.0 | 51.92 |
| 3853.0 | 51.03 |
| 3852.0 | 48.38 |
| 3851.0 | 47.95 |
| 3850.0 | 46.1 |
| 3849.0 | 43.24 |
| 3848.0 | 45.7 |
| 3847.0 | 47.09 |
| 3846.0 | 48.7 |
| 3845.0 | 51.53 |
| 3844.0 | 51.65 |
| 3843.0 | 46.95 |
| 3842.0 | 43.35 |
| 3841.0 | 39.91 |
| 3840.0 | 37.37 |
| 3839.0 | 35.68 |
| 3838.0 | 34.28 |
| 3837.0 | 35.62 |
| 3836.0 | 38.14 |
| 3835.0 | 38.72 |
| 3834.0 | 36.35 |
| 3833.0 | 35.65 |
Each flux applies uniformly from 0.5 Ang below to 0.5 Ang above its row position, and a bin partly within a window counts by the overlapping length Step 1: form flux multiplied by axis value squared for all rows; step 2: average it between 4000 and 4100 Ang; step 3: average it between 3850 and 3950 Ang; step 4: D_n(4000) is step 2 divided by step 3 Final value 1.8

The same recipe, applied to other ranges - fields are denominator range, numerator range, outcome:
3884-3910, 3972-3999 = 1.37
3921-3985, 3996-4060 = 1.77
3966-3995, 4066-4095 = 1.43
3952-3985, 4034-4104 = 1.63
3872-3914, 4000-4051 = 1.71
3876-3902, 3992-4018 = 1.77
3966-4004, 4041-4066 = 1.24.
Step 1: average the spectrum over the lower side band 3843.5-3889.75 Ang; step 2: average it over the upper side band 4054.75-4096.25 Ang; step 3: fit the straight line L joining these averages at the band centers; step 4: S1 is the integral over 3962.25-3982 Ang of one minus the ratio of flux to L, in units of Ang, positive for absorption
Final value 5.34 Ang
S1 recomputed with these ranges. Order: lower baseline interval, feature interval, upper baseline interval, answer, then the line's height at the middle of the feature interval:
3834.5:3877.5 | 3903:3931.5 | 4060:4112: -1.0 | 59.2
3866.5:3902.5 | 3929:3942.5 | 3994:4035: 6.3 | 70.2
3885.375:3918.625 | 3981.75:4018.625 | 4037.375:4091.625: -4.5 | 80.9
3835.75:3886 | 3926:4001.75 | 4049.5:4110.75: 7.7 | 68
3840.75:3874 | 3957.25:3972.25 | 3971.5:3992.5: 5.2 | 71.4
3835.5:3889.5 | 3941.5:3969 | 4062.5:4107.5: 3.2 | 65.8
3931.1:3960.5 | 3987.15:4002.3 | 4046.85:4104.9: -4.9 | 68.1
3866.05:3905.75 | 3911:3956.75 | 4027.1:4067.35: 6.9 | 66.4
